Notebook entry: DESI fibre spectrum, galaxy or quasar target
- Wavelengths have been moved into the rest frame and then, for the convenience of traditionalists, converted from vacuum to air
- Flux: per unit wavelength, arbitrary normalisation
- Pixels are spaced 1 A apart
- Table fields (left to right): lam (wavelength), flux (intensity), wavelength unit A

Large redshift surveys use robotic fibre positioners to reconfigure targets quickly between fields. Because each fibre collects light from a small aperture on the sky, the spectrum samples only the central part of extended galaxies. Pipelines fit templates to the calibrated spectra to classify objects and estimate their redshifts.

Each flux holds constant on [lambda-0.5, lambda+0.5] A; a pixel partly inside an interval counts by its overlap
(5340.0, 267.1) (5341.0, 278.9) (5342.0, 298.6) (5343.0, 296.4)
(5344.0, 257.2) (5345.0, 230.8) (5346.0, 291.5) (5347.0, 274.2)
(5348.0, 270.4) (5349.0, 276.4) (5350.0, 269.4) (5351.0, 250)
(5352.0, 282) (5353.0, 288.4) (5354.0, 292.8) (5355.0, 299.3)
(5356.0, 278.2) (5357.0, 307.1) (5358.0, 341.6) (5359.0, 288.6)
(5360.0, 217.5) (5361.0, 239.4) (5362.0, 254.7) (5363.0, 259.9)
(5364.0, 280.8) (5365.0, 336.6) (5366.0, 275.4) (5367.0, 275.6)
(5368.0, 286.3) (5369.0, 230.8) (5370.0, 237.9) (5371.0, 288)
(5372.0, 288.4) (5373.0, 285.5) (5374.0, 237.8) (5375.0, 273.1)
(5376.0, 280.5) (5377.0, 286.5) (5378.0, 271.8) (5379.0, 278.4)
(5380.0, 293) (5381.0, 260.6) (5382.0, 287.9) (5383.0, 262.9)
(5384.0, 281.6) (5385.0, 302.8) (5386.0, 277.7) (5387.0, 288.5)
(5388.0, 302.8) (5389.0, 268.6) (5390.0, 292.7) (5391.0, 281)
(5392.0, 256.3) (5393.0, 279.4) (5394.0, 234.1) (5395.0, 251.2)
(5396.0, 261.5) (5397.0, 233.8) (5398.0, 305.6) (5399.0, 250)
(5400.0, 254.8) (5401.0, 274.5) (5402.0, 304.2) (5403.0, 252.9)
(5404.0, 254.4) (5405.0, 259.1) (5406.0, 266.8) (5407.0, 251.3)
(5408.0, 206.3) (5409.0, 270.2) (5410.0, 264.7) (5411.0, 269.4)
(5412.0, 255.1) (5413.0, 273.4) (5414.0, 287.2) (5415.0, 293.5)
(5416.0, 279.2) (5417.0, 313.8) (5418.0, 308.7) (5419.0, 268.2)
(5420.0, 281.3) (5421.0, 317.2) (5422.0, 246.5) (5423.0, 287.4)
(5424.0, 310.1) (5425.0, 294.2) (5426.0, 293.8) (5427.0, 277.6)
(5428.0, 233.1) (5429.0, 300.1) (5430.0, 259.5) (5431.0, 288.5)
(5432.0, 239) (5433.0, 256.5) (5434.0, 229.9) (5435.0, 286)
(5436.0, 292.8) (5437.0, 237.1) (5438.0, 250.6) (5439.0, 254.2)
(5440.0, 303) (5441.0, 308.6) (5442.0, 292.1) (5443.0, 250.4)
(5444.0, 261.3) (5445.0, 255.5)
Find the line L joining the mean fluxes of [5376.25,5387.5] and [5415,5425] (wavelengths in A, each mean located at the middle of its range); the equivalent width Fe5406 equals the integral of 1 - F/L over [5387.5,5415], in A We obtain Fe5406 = 1.9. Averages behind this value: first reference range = 281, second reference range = 291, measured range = 266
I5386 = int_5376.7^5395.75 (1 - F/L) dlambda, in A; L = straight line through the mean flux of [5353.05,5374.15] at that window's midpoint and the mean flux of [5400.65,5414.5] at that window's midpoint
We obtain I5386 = -0.4 A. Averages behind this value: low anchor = 277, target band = 276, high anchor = 263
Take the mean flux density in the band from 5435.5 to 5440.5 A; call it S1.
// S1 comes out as 268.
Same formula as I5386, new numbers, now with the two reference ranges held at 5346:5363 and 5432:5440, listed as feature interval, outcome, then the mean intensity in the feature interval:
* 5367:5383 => 0.0 A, 272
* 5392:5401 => 0.3 A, 260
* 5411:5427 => -1.4 A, 286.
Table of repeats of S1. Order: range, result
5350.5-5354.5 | 278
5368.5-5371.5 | 252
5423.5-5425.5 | 302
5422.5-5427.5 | 293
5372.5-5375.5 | 265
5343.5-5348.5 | 265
